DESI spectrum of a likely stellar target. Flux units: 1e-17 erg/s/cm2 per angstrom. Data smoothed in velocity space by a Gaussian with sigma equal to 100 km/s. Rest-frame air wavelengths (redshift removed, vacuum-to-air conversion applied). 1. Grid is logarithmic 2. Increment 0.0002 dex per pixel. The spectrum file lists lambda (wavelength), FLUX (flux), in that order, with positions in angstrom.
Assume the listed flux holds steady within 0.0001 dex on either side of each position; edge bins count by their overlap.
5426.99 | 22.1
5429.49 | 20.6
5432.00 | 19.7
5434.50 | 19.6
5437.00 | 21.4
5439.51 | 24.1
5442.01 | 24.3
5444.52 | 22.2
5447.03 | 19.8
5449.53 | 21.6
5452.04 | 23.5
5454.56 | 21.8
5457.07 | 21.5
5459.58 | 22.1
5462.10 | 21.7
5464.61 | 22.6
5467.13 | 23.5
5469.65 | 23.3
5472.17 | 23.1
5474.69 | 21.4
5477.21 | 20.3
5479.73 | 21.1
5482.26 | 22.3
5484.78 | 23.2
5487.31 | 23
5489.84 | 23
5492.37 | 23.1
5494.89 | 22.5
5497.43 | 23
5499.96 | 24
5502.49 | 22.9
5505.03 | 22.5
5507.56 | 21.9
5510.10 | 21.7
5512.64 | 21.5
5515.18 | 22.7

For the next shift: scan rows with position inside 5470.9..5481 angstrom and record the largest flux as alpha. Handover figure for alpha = 23.1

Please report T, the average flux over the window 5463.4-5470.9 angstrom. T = 23.1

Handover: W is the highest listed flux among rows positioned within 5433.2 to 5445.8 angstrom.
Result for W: 24.3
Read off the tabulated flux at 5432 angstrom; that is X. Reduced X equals 19.7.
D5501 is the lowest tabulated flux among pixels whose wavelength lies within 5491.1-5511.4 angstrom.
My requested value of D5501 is 21.7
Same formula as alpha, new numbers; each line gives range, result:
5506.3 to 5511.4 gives 21.9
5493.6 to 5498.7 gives 23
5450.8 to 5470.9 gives 23.5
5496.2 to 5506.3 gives 24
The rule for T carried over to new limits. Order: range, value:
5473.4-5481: 20.9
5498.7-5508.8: 22.8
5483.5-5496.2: 23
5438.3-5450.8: 22.4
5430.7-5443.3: 21.8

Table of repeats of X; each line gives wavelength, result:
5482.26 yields 22.3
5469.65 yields 23.3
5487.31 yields 23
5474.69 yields 21.4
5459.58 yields 22.1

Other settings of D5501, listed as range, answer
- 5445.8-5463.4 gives 19.8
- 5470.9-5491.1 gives 20.3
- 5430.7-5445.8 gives 19.6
